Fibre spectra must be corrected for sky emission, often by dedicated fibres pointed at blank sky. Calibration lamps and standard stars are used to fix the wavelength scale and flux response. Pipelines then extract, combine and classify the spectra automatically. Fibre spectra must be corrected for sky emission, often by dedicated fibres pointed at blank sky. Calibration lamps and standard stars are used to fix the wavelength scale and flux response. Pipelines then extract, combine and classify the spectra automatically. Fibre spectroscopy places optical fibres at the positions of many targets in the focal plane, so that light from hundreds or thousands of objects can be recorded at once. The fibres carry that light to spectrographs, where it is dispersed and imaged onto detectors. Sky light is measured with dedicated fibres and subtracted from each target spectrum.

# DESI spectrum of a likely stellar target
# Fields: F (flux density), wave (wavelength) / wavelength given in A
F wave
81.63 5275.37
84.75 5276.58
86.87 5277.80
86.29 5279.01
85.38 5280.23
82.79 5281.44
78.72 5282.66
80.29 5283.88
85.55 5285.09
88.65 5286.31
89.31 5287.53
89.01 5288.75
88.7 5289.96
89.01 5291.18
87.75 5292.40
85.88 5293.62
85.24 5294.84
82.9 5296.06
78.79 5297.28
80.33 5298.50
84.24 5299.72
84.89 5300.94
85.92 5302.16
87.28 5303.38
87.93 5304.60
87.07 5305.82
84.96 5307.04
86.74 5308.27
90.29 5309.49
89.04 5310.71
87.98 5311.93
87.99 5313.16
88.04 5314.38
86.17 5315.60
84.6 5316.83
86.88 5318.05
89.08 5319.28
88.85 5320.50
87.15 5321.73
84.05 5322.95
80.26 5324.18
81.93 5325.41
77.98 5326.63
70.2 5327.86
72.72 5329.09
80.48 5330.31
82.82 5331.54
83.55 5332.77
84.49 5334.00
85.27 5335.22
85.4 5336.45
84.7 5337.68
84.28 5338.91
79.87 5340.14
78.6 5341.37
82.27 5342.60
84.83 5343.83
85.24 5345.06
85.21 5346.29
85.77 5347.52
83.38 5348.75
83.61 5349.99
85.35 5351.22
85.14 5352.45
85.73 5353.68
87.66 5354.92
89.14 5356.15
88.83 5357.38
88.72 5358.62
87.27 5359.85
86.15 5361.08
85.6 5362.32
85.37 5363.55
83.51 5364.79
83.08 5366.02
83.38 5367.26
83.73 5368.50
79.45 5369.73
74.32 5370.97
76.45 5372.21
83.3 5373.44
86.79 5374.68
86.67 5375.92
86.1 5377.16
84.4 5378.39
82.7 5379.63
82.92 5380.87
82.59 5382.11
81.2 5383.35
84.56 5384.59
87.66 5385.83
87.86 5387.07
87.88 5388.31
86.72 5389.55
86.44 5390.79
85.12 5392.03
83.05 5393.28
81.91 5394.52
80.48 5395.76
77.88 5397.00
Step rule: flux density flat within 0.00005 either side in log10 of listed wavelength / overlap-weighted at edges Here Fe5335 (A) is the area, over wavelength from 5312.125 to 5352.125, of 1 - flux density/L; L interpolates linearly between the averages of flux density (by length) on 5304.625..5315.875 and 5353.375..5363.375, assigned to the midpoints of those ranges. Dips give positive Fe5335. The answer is 1.8 A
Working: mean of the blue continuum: 87.7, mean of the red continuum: 87.4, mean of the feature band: 83.5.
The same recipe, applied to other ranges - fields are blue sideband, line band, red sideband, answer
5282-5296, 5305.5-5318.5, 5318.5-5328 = -0.50 A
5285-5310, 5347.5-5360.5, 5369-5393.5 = -0.29 A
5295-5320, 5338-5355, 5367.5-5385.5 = 0.03 A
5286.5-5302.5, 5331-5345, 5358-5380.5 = 0.19 A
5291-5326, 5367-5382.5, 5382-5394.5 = 0.52 A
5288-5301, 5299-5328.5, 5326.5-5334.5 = -1.29 A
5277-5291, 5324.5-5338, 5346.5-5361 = 0.85 A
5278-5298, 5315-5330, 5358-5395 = 0.42 A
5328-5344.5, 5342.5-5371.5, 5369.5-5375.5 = -1.36 A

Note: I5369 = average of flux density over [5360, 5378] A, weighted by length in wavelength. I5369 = 83.3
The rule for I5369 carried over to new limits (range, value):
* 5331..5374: 84.1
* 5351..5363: 87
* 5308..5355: 84.1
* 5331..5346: 83.5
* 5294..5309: 84.8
